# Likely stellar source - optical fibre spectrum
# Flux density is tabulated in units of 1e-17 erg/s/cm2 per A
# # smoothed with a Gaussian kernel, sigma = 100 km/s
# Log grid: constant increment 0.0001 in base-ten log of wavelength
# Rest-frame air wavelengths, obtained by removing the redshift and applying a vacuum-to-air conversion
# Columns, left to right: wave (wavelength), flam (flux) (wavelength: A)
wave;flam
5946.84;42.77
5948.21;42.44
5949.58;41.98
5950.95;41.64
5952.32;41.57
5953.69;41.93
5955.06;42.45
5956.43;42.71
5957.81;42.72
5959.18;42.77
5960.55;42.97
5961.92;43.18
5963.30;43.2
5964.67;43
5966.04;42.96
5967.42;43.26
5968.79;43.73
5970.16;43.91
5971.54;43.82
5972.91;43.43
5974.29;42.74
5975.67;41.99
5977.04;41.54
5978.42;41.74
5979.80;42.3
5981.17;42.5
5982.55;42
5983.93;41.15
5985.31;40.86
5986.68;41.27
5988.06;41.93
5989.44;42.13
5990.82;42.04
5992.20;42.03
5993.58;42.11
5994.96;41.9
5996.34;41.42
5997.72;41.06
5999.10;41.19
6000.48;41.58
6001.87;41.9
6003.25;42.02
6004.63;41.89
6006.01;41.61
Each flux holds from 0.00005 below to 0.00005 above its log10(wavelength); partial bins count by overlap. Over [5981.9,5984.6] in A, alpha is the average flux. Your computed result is 41.5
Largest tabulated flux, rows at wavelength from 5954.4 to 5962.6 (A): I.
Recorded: 43.18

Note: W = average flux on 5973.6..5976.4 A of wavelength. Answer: 42.3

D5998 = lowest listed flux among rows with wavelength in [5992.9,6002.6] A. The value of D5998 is 41.06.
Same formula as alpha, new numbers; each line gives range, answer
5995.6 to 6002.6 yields 41.4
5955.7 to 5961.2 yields 42.8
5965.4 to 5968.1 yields 43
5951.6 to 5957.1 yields 42.2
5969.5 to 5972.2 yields 43.8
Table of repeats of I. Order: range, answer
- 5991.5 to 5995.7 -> 42.11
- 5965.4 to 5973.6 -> 43.91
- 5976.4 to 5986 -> 42.5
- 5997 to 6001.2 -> 41.58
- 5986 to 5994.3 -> 42.13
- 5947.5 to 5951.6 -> 42.44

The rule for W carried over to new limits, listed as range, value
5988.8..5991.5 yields 42.1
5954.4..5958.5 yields 42.6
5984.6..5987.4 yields 41.1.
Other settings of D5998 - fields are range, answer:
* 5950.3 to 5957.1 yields 41.57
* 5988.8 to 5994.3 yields 42.03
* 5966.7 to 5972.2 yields 43.26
